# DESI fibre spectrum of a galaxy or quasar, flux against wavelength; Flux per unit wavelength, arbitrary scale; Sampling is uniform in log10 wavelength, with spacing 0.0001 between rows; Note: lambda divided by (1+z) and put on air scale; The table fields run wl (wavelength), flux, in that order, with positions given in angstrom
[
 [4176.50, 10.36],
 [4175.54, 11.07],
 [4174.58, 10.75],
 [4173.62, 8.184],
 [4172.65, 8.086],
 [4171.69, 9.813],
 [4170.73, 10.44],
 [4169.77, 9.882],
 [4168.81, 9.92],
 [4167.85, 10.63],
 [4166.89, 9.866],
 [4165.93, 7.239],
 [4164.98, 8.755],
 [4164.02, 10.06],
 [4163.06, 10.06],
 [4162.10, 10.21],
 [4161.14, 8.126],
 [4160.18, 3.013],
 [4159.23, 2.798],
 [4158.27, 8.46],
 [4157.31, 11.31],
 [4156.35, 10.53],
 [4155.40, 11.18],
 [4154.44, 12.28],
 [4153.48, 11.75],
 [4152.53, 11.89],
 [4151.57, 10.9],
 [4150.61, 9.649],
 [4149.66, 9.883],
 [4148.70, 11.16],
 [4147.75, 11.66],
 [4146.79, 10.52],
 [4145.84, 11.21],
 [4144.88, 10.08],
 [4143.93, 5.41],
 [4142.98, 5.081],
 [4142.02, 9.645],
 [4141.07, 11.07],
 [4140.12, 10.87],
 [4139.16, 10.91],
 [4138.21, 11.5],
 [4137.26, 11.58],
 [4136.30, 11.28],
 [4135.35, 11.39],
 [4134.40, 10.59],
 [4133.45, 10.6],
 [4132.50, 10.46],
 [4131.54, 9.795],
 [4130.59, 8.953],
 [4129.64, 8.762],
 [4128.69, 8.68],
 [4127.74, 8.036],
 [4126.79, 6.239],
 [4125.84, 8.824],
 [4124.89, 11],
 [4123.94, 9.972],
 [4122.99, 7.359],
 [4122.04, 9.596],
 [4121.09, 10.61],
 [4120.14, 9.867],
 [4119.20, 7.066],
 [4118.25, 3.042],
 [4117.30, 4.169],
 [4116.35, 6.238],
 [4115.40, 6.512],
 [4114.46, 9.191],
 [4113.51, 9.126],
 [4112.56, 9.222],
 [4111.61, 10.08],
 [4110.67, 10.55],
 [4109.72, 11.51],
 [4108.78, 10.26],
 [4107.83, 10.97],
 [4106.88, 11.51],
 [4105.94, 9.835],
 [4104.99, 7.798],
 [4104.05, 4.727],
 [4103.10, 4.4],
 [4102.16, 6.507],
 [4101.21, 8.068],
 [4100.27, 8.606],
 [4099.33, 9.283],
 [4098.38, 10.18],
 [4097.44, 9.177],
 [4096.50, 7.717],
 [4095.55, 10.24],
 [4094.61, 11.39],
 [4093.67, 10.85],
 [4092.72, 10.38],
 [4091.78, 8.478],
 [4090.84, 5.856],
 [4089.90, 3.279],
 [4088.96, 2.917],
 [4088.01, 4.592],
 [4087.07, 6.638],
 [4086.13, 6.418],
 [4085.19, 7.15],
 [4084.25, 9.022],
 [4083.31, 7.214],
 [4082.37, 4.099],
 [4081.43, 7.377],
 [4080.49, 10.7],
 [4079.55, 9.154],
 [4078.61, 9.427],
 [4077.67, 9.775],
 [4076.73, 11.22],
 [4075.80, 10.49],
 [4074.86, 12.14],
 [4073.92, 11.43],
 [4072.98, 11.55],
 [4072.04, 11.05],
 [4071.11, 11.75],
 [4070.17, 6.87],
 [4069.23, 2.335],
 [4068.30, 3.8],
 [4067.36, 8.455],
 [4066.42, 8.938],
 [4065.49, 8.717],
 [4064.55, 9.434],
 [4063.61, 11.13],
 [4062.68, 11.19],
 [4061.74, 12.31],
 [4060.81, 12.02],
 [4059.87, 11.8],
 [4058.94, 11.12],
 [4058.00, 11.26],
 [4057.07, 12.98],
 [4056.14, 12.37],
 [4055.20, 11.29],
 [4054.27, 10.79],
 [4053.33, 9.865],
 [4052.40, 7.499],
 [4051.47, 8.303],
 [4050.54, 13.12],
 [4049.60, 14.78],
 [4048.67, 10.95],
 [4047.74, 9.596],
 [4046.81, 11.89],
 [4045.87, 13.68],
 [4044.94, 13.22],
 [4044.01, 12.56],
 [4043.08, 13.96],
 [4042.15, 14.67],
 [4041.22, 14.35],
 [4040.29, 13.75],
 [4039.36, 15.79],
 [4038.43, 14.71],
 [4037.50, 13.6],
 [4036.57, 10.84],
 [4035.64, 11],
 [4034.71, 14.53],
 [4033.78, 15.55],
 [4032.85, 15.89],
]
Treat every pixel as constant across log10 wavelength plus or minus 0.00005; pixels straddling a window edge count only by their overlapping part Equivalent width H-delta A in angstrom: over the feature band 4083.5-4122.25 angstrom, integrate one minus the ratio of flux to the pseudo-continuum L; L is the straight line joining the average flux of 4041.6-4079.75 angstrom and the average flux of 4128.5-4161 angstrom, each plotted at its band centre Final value 8.2 angstrom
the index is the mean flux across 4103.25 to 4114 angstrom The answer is 9.44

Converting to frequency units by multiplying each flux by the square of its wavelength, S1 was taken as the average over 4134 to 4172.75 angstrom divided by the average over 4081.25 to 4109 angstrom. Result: 1.29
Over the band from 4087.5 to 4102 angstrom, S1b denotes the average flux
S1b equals 8.03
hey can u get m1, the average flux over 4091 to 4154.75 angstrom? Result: 9.32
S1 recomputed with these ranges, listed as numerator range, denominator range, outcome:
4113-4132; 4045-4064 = 0.74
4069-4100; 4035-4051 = 0.67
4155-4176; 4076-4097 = 1.19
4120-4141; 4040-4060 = 0.86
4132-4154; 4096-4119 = 1.28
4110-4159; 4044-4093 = 1.04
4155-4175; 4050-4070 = 0.96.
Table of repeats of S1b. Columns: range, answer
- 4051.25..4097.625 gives 9.08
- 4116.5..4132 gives 8.21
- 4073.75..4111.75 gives 8.54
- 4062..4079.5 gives 9.46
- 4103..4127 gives 8.54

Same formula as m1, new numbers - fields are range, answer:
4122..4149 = 9.73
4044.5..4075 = 10.5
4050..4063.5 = 11.2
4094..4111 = 9.04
